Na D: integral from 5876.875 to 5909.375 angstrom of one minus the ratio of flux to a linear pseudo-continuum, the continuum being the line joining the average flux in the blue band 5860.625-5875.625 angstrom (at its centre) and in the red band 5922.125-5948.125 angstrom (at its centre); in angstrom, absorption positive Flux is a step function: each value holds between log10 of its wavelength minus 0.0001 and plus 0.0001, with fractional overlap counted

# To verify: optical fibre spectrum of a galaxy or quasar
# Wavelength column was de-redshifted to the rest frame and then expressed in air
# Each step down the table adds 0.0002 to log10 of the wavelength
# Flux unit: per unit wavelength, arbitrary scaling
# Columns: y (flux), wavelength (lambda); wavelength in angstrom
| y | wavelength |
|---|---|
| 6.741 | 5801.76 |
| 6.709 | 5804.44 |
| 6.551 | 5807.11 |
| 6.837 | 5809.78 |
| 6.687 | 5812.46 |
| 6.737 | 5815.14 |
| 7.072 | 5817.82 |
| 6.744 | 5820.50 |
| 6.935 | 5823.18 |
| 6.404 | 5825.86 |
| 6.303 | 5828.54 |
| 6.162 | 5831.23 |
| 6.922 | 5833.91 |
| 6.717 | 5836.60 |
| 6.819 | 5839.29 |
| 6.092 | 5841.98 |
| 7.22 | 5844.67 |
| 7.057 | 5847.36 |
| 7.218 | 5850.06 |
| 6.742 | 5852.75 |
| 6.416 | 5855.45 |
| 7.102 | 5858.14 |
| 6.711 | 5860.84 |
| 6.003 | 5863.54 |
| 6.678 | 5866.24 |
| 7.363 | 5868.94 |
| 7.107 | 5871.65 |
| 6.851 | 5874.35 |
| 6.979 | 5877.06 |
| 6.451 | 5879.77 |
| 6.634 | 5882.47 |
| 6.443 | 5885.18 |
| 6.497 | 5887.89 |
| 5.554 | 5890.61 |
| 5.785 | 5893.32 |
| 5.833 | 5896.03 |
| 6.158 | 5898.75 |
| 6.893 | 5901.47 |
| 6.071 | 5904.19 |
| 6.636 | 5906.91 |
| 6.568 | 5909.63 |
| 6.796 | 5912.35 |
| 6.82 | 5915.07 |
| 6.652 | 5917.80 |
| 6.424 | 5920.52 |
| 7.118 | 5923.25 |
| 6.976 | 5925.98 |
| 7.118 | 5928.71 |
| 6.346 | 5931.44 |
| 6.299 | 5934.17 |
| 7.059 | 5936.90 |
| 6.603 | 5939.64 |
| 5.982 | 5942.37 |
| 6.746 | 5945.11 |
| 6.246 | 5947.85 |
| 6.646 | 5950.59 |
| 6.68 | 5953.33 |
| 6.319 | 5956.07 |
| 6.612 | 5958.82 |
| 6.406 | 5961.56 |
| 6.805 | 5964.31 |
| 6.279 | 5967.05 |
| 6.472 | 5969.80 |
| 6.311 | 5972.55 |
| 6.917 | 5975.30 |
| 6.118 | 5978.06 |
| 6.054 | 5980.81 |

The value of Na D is 2.1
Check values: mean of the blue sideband 6.79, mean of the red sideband 6.66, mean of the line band 6.31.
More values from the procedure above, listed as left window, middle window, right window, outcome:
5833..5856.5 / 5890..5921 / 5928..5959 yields 1.3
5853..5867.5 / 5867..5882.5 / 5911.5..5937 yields -0.7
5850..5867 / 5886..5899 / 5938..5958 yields 1.2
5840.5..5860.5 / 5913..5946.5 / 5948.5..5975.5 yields -0.4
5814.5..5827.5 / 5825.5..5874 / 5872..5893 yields -0.7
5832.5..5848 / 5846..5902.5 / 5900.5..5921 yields 1.0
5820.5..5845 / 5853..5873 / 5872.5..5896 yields -0.9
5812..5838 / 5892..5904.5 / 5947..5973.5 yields 0.8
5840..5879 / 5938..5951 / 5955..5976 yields 0.2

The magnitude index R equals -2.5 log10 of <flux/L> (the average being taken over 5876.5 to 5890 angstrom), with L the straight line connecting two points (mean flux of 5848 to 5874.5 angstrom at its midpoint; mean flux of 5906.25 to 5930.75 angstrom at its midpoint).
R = 0.05 mag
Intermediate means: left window 6.82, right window 6.78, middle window 6.52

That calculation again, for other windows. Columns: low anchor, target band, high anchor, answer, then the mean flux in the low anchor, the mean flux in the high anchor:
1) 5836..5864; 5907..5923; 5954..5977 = -0.010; 6.76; 6.51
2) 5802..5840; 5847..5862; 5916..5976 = -0.033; 6.68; 6.59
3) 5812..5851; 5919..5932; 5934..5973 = -0.043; 6.73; 6.51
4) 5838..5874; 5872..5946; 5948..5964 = 0.020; 6.81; 6.53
